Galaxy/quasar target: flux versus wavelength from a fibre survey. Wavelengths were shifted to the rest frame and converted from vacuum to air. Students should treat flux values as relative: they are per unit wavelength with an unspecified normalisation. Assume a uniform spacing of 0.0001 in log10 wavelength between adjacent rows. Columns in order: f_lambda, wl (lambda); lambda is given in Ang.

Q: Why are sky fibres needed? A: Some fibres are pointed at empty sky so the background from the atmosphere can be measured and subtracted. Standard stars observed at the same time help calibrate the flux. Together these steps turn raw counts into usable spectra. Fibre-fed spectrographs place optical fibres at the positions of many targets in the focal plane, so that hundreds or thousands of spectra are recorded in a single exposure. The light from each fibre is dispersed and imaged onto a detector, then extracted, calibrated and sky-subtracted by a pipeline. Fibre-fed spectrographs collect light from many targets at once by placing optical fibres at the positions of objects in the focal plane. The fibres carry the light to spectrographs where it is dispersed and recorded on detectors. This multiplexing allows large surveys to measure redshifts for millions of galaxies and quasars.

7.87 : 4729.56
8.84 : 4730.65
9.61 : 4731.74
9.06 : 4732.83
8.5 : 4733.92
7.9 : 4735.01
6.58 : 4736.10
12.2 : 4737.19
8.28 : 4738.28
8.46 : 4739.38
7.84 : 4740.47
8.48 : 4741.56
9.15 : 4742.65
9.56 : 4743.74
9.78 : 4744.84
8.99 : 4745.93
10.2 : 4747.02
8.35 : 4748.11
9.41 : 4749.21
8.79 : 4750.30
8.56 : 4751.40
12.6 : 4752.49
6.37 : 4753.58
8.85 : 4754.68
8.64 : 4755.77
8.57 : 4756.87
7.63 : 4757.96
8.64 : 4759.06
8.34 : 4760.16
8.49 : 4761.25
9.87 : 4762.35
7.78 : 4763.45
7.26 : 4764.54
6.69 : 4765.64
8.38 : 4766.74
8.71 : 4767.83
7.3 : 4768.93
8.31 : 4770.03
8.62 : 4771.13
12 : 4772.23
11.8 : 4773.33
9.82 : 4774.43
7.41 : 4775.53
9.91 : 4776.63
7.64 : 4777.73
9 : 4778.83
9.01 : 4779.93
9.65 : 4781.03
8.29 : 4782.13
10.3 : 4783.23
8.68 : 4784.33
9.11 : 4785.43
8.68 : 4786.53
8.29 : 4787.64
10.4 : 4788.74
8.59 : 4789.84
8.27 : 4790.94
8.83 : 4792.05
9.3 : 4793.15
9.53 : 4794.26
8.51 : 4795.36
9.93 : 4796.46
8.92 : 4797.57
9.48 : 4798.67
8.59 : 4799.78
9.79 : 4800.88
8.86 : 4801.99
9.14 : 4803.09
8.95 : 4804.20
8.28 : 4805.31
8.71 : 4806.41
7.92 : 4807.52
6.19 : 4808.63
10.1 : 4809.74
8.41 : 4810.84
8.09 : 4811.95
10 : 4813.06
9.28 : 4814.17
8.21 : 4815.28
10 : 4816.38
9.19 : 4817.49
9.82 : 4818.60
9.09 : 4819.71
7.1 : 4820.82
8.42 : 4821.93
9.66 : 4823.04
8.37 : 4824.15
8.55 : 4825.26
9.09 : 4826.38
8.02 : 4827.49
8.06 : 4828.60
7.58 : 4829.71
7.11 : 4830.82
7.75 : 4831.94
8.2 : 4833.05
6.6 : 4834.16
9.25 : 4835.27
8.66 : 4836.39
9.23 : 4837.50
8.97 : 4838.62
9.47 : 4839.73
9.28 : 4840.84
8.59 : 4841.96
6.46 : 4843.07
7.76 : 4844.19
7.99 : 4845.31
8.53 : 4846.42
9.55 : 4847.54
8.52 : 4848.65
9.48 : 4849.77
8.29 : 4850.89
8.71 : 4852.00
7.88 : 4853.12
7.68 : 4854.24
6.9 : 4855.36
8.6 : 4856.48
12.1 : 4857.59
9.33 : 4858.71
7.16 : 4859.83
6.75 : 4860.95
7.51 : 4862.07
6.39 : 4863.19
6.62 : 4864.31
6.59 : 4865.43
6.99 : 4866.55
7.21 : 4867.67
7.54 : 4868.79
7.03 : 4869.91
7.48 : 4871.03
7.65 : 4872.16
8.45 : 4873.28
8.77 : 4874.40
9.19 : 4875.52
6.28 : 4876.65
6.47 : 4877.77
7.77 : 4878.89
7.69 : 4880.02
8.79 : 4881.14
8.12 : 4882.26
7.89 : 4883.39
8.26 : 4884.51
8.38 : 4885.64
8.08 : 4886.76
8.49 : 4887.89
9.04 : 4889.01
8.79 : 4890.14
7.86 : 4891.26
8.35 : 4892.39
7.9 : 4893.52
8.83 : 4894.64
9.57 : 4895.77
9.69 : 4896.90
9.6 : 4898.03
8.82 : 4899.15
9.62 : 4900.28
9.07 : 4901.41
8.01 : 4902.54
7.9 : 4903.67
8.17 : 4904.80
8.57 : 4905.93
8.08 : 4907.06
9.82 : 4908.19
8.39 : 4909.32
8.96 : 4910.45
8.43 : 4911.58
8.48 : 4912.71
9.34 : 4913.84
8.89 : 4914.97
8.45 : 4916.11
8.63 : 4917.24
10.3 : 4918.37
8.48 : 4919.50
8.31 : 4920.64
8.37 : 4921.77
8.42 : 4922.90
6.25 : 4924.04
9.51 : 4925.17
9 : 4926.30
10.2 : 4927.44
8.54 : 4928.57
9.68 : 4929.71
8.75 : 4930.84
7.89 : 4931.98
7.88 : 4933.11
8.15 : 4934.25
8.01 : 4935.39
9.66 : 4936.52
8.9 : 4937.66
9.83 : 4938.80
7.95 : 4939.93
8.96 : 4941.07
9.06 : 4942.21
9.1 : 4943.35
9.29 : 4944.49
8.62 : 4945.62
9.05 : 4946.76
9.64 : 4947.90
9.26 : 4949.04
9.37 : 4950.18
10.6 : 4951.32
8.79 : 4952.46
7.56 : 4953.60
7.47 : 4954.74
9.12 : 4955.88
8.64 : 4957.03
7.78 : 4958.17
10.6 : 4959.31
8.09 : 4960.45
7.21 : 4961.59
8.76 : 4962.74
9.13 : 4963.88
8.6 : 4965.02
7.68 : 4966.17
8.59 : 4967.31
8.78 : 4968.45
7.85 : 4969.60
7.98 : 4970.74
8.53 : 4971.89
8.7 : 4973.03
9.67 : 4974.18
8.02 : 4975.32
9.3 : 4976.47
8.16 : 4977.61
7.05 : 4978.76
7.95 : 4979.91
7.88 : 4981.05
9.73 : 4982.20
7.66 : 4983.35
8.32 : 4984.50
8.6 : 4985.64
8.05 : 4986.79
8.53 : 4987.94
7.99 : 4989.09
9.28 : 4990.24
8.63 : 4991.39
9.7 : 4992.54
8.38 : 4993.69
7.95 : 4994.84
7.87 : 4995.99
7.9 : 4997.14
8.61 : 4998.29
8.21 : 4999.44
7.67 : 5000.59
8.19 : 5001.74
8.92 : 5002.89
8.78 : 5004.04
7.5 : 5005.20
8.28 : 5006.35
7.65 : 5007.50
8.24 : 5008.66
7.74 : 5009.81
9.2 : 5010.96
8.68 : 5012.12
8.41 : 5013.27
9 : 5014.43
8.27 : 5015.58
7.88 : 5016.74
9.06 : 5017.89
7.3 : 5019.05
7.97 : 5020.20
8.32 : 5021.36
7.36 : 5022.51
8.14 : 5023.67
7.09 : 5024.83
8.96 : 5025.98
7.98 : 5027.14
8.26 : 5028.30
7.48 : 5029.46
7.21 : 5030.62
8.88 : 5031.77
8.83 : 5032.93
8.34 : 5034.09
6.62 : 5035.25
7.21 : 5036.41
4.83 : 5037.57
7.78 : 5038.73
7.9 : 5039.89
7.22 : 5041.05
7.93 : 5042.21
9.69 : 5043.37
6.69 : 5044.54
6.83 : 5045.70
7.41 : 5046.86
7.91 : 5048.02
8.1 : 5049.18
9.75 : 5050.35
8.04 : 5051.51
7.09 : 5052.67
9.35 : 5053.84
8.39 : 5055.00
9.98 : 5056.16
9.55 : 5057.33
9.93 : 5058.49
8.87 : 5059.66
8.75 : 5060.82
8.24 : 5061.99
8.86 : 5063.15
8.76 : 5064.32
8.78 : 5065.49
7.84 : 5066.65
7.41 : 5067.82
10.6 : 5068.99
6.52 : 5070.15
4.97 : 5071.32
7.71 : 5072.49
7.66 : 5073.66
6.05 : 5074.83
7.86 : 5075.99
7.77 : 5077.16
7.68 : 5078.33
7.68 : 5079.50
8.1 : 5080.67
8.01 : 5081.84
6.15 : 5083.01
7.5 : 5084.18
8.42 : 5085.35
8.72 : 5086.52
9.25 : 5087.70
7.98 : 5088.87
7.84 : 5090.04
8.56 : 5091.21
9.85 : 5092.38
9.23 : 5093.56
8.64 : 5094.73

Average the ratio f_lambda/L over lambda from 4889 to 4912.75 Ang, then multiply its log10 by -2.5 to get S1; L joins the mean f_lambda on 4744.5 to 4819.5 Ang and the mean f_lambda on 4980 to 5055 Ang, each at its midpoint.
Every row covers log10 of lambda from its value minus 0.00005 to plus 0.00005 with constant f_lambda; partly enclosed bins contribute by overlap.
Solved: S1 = -0.03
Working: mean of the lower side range 8.91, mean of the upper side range 8.11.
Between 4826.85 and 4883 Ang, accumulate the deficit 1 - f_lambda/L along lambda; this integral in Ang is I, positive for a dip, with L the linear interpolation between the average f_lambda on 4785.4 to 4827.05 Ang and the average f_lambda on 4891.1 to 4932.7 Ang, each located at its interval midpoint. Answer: 5.06 Ang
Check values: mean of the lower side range 8.88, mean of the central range 8.02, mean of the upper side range 8.74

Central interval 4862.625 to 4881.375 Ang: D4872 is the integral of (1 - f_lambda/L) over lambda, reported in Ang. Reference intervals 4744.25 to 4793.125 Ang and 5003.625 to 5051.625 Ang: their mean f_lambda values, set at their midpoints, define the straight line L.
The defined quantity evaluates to 2.4 Ang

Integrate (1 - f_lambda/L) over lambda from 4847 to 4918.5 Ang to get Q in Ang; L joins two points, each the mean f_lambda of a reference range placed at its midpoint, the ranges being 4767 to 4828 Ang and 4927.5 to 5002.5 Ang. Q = 3.7 Ang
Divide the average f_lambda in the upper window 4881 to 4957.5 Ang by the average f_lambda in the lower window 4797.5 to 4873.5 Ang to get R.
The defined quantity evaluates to 1.0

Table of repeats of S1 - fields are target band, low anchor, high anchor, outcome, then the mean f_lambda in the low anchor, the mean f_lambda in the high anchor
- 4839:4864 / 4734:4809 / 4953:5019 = 0.05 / 8.85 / 8.38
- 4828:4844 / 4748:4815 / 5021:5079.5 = 0.06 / 8.85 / 7.98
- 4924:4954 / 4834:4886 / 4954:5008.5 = -0.08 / 8.07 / 8.38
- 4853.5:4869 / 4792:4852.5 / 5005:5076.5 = 0.12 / 8.66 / 8.05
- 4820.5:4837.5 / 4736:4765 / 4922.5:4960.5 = 0.08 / 8.84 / 8.82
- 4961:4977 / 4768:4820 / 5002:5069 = -0.01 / 9.02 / 8.19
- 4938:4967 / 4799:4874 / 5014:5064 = -0.08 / 8.33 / 8.12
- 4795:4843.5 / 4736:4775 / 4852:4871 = -0.06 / 8.89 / 7.67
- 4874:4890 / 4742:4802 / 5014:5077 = 0.06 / 8.95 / 8.02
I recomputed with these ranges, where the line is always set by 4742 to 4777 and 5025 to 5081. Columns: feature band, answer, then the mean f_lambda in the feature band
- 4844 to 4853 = 0.0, 8.6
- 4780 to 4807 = -0.8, 9.04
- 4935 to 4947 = -0.9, 8.96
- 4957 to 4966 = -0.3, 8.56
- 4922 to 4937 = -0.4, 8.6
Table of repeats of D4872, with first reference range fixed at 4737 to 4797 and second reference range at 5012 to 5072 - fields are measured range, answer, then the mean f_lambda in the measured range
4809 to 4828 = -0.2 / 8.88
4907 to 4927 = -0.5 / 8.7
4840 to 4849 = 0.3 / 8.37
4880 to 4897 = 0.2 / 8.48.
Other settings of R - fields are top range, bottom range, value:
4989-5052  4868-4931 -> 0.95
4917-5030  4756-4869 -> 0.99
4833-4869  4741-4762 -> 0.91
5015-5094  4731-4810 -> 0.91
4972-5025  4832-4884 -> 1.03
